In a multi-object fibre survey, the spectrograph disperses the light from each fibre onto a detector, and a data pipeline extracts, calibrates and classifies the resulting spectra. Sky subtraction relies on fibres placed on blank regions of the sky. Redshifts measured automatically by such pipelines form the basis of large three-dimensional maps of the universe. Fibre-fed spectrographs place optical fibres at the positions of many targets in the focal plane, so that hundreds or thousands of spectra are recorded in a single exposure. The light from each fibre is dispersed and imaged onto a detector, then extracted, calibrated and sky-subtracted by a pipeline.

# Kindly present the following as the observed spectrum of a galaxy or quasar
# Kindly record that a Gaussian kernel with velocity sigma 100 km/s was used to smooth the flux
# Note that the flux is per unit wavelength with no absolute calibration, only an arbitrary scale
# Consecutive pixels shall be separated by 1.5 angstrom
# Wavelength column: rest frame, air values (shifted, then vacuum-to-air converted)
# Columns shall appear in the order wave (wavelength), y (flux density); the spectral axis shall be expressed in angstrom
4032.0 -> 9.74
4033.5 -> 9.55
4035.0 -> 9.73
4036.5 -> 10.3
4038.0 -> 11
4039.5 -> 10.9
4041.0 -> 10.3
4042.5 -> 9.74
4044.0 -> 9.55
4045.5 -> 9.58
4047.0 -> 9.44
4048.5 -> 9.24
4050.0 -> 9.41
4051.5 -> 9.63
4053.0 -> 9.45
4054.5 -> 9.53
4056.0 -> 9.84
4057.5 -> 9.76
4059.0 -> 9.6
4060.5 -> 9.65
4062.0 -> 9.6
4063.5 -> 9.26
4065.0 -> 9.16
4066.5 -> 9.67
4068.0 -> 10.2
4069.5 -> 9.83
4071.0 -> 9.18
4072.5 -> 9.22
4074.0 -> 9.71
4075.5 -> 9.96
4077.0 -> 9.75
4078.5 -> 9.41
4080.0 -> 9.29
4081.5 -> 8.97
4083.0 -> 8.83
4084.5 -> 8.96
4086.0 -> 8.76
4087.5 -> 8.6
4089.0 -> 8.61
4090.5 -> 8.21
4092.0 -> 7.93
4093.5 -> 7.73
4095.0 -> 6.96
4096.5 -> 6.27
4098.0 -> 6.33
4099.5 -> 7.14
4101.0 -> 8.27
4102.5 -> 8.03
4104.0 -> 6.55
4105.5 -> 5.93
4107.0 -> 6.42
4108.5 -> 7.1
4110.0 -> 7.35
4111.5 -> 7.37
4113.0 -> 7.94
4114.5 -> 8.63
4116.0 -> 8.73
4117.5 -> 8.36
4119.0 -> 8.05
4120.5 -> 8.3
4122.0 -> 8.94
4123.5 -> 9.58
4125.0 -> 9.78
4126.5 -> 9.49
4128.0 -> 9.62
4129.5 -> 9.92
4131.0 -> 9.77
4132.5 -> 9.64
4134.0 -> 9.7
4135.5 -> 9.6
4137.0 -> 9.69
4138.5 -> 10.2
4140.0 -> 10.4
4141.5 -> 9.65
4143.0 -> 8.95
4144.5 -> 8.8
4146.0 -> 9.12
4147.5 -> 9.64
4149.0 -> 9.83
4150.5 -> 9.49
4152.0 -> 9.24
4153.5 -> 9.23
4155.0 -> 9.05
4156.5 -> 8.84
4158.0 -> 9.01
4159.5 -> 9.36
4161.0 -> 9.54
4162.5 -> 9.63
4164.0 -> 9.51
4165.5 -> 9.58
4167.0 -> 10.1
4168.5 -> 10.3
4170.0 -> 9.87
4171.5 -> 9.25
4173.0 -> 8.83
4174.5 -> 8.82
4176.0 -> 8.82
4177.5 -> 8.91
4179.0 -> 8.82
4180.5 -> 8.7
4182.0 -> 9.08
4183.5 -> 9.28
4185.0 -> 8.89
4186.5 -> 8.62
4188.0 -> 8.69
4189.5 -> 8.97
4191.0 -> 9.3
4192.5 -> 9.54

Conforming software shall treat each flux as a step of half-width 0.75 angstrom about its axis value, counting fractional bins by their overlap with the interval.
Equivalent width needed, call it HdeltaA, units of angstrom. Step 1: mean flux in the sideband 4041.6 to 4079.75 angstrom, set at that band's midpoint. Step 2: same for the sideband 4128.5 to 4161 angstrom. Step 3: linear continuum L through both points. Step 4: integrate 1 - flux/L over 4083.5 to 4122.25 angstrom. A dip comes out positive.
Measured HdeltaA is 7.3 angstrom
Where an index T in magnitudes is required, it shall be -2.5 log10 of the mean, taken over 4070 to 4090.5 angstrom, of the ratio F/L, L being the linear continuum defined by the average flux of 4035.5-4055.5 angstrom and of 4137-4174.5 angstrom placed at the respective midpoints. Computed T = 0.07 mag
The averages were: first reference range 9.85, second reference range 9.47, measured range 9.15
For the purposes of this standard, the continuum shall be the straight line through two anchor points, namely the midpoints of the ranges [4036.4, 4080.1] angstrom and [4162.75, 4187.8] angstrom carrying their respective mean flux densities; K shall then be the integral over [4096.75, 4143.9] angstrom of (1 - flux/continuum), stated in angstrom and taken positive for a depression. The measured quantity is 4.5 angstrom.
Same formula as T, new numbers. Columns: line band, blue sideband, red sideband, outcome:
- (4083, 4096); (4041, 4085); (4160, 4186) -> 0.15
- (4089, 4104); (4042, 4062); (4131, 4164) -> 0.27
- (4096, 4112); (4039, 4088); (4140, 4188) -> 0.32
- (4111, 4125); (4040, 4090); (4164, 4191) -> 0.10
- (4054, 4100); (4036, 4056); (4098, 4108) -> -0.07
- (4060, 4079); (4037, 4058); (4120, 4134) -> 0.02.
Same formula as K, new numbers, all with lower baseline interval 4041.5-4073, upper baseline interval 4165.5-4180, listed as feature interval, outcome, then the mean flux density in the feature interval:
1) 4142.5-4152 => 0.1 angstrom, 9.31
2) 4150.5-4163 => 0.1 angstrom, 9.24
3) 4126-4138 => -0.4 angstrom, 9.69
